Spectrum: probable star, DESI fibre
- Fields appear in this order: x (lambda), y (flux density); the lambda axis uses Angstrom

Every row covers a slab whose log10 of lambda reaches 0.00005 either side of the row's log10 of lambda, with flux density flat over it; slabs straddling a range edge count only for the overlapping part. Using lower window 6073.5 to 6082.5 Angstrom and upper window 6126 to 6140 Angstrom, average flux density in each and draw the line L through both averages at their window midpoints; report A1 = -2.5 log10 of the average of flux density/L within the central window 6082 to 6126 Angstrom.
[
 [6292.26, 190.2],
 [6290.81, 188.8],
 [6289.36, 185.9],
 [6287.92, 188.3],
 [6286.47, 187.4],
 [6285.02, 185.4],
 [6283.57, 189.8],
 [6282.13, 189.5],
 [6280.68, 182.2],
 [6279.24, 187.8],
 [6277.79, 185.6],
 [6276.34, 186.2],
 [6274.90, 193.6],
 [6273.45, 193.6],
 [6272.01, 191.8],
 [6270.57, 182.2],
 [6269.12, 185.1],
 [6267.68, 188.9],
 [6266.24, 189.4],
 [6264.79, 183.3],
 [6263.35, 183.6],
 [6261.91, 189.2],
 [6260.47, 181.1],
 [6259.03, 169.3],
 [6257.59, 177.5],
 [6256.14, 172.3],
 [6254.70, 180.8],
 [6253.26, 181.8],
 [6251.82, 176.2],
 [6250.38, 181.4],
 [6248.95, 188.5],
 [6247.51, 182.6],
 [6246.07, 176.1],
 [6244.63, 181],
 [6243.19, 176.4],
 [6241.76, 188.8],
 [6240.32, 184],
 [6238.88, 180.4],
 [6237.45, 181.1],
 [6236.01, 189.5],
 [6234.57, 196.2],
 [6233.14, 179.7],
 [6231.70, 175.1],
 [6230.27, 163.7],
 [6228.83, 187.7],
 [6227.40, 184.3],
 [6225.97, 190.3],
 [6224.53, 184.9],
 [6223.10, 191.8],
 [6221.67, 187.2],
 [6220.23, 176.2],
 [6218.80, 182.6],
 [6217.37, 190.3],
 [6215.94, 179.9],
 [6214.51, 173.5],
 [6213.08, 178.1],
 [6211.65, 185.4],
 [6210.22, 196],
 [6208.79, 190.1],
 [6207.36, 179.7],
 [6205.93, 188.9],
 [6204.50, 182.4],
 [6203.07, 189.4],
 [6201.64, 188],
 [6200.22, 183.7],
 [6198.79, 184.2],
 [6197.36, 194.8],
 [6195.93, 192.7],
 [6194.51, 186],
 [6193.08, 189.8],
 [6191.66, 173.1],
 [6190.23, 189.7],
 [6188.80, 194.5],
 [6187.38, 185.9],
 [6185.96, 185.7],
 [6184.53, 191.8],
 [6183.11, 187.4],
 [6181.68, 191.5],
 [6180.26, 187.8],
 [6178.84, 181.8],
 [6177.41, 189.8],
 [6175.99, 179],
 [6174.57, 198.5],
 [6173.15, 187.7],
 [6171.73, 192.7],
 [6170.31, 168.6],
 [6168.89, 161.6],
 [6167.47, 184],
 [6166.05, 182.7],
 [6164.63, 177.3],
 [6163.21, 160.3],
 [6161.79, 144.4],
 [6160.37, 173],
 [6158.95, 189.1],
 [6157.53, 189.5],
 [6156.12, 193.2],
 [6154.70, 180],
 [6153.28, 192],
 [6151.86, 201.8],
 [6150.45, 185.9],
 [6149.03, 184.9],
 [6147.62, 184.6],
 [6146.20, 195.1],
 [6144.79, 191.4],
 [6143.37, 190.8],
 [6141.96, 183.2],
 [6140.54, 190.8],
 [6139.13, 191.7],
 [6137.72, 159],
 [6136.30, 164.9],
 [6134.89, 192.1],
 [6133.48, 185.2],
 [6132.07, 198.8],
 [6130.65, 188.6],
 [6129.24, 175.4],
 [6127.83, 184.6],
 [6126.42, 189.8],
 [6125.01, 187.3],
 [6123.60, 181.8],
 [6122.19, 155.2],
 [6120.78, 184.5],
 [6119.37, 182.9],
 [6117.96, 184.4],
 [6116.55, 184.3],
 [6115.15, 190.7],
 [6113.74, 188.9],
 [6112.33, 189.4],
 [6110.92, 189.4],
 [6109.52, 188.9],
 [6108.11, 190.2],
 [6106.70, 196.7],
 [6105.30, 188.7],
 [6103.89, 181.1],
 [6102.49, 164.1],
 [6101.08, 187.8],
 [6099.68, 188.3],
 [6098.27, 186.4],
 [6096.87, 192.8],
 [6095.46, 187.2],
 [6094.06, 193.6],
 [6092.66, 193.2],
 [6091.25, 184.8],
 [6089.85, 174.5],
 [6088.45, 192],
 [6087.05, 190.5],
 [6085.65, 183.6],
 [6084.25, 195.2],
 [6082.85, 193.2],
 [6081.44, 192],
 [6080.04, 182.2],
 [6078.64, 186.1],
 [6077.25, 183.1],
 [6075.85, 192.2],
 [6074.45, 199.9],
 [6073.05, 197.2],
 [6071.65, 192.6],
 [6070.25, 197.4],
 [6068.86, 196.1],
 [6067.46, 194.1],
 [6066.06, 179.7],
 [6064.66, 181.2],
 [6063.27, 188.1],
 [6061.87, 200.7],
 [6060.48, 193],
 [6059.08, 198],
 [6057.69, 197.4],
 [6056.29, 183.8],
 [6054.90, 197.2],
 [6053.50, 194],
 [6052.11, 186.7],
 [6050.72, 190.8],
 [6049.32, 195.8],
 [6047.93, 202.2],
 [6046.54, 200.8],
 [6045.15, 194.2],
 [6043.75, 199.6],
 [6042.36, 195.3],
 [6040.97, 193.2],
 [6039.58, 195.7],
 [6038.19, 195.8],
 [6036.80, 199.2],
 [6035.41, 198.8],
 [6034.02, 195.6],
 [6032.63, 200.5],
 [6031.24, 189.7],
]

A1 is 0.00 mag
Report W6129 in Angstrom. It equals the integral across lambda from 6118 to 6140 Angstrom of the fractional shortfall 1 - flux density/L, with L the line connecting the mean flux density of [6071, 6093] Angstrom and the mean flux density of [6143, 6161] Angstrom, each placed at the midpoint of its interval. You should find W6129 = 0.8 Angstrom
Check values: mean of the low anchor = 189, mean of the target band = 182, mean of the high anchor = 189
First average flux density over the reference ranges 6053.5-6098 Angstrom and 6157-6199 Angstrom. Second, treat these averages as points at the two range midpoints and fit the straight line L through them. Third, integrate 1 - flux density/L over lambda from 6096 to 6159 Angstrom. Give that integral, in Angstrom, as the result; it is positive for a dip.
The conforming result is 0.3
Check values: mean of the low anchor 191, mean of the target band 186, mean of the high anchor 183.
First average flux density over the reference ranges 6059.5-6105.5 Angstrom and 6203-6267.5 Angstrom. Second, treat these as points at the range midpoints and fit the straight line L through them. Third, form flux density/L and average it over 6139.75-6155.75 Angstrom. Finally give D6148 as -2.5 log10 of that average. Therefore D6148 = -0.02 mag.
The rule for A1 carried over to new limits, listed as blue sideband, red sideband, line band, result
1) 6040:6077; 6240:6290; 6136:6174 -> 0.04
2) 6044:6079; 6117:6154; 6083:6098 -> 0.01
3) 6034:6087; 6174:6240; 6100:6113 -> 0.03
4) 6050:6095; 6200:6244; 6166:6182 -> 0.01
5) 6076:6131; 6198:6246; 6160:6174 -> 0.07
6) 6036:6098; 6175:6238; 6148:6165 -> 0.04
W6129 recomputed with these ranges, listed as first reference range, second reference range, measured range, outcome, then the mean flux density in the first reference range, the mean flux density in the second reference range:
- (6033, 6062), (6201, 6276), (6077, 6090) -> 0.4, 196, 184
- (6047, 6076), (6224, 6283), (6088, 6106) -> 0.6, 193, 184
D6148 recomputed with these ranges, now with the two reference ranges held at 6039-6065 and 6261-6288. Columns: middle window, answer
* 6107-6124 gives 0.05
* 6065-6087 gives 0.02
